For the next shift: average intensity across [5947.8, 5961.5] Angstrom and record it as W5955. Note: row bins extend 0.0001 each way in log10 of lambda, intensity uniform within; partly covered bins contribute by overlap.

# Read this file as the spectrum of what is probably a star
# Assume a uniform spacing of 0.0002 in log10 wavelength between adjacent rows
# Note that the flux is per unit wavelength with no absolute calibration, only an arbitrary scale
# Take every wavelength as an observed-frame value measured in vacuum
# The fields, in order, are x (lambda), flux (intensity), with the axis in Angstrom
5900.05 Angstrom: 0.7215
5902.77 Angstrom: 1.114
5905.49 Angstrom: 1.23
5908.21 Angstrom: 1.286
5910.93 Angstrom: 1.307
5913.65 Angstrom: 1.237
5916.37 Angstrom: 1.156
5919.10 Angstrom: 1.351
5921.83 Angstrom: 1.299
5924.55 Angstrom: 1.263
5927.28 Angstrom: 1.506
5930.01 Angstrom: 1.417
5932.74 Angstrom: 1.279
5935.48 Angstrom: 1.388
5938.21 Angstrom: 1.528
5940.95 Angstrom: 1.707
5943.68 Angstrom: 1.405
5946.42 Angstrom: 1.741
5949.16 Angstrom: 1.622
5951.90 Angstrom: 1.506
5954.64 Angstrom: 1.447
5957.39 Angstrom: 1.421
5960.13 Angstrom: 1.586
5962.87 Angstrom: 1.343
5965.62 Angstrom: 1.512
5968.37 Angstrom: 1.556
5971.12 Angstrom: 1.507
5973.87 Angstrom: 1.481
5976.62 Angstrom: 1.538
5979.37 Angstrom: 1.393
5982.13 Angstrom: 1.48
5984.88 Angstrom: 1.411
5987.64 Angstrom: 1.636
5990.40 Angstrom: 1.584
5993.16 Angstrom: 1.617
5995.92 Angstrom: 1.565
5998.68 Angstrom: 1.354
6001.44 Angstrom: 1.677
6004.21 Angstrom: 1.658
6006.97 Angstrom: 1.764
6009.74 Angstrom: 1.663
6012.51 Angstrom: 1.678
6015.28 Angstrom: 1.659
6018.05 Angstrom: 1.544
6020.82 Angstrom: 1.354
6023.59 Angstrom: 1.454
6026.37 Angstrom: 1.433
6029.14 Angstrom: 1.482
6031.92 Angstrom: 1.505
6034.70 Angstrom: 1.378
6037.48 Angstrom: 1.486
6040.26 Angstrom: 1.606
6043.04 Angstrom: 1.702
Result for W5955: 1.52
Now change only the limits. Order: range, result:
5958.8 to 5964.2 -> 1.47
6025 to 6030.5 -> 1.46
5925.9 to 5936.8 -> 1.4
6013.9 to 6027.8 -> 1.49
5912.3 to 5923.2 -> 1.26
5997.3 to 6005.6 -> 1.56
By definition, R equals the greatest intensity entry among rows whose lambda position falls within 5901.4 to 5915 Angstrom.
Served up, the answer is 1.307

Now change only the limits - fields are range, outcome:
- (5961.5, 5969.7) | 1.556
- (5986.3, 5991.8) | 1.636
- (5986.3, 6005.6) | 1.677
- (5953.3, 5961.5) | 1.586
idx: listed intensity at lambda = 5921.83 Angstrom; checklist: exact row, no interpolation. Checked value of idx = 1.299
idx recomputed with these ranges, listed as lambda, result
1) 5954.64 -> 1.447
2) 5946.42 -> 1.741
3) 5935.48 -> 1.388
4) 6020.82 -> 1.354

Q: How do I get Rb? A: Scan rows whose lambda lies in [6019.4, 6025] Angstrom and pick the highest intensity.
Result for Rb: 1.454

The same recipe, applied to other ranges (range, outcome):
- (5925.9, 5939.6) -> 1.528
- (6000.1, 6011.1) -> 1.764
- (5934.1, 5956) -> 1.741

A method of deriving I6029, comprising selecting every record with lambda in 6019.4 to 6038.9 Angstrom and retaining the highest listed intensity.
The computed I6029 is 1.505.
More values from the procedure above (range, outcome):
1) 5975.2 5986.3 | 1.538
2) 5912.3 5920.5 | 1.351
